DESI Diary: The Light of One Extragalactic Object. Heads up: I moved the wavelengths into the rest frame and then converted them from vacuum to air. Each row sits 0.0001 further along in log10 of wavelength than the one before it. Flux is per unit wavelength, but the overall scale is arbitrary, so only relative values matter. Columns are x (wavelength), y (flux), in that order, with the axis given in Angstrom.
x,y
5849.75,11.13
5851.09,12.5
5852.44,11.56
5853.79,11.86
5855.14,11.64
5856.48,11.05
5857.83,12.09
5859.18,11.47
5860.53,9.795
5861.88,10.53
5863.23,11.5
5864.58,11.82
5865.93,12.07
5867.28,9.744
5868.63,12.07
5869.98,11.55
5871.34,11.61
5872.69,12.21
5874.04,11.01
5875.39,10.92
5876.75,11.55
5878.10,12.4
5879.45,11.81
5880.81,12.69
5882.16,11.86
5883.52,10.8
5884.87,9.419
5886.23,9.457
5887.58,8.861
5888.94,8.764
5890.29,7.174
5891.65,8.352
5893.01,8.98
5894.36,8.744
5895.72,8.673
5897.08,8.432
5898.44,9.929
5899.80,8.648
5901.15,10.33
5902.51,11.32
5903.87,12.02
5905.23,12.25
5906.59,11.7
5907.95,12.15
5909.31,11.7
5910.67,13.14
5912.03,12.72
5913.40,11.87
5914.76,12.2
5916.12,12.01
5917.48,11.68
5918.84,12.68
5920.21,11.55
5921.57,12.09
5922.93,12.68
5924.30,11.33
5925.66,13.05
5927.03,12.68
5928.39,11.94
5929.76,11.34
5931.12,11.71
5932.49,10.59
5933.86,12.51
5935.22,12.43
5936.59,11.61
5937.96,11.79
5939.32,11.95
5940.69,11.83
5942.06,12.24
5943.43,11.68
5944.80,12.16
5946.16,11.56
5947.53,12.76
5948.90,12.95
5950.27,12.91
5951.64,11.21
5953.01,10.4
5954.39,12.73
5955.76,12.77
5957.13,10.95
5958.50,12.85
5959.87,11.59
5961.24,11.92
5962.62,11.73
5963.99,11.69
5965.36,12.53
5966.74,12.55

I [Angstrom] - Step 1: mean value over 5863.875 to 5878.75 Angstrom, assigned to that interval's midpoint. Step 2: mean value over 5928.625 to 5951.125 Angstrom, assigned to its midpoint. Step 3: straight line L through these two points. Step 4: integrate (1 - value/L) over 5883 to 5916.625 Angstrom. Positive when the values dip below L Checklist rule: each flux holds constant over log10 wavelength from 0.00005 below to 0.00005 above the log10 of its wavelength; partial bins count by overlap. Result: 3.9 Angstrom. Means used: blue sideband 11.5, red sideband 12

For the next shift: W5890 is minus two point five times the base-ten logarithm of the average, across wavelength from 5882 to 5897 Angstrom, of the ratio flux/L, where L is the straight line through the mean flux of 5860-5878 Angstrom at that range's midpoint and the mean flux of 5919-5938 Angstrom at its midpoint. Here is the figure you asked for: 0.26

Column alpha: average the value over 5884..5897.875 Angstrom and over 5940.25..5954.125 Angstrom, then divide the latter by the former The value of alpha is 1.37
